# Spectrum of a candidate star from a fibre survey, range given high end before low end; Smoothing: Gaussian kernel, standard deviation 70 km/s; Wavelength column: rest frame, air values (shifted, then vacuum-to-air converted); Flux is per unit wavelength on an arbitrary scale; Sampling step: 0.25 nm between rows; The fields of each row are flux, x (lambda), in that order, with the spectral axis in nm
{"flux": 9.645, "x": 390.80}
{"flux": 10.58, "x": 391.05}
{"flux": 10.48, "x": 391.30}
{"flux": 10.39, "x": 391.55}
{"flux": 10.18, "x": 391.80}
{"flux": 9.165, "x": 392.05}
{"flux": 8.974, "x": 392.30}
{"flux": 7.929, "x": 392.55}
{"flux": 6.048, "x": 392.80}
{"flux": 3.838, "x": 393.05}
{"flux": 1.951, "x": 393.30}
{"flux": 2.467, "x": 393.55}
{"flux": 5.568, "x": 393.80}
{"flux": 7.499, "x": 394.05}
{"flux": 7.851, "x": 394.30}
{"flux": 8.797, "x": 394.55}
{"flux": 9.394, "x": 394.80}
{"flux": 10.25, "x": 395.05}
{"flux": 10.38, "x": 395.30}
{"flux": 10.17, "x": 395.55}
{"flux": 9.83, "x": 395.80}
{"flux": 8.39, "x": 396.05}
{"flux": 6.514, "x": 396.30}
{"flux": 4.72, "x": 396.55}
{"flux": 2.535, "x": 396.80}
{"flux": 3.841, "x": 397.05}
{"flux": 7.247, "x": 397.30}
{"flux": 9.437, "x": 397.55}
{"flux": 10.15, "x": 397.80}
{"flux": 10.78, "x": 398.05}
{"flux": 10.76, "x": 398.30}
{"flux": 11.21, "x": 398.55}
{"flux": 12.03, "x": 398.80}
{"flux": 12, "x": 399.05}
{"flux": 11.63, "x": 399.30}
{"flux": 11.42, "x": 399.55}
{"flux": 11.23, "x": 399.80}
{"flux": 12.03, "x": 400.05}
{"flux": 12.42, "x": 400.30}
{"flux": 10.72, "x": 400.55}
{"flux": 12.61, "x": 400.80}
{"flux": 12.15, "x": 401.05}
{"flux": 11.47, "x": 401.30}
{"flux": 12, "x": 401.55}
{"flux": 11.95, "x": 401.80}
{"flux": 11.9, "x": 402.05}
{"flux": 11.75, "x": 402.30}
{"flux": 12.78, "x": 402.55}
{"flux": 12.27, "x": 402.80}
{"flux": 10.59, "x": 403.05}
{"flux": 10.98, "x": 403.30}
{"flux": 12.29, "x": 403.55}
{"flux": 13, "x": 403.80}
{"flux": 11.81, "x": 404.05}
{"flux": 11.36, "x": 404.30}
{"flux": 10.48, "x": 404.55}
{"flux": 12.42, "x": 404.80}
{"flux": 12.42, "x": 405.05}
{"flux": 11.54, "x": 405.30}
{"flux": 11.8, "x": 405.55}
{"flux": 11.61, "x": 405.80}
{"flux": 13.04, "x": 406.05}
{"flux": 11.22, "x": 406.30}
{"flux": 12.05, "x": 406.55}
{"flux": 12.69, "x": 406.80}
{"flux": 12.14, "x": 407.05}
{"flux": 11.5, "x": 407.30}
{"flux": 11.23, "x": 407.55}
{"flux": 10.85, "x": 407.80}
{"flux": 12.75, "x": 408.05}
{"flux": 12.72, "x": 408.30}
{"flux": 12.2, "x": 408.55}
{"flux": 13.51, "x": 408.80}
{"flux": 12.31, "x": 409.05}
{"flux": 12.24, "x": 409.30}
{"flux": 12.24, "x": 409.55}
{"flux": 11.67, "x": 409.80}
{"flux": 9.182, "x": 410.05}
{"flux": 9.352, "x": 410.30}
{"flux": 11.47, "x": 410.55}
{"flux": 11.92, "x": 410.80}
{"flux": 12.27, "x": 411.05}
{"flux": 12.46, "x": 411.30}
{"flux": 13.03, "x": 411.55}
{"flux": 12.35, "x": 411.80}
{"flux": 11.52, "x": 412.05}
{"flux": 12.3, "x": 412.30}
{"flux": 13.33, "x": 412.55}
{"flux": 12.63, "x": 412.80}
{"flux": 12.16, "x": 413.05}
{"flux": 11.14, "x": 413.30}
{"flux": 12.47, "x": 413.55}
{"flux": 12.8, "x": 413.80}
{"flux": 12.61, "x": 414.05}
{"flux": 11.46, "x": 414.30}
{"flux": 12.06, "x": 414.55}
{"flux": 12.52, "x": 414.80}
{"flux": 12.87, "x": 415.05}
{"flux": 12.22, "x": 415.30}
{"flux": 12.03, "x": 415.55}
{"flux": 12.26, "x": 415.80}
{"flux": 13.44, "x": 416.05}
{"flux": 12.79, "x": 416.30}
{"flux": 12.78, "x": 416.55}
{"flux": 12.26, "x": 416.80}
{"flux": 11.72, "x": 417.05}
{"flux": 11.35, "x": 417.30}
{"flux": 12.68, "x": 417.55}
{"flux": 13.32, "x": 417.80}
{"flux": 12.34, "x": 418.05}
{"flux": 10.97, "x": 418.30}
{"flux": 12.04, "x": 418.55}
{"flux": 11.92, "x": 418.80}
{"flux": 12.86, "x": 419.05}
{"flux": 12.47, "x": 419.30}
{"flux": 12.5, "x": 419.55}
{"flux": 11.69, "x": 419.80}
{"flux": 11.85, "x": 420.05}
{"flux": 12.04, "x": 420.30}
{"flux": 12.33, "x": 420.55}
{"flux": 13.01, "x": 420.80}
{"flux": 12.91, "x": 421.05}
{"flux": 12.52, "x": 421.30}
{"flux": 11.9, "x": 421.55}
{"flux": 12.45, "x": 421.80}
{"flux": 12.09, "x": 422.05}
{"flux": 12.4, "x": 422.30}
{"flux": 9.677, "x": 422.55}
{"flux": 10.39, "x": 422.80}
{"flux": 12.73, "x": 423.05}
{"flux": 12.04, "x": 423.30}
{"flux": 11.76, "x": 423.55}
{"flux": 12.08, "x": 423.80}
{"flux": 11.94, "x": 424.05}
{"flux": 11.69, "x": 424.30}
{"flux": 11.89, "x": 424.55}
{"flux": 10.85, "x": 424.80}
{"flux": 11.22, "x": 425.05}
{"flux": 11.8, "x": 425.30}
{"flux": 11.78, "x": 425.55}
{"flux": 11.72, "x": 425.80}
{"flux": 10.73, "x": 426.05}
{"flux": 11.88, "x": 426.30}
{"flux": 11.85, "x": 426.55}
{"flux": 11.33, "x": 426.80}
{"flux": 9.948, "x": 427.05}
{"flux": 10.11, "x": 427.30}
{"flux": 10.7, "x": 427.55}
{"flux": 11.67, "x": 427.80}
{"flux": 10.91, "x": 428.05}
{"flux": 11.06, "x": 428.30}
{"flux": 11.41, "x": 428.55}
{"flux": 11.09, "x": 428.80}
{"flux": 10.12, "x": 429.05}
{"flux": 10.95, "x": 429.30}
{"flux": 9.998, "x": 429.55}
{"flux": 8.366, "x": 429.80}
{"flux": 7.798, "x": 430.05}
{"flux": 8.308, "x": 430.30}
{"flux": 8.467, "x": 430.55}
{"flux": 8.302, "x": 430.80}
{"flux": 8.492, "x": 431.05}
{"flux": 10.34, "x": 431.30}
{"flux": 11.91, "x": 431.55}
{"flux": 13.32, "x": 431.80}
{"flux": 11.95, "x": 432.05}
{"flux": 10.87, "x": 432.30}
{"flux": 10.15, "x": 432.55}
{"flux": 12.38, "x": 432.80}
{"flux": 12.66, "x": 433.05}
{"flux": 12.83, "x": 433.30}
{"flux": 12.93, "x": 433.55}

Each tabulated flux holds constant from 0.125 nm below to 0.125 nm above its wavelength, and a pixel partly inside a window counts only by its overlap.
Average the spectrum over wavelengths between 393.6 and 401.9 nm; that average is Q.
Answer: 9.59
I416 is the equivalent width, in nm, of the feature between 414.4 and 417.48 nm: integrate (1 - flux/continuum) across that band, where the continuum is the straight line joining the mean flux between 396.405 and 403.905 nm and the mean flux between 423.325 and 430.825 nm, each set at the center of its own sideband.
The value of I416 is -0.470 nm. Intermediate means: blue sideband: 10.6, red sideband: 10.8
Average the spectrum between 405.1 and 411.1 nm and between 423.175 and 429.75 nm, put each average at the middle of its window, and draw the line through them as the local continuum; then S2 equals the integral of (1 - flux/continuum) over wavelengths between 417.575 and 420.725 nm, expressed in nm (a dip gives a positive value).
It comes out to -0.21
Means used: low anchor 11.8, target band 12.2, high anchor 11.2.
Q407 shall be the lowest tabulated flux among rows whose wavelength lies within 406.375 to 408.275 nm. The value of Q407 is 10.85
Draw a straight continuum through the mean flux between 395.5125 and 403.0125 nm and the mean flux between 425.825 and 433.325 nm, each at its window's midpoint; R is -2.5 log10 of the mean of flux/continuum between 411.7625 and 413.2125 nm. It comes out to -0.18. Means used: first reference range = 10.3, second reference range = 10.6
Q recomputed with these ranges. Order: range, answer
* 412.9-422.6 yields 12.2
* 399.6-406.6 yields 11.8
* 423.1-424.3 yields 12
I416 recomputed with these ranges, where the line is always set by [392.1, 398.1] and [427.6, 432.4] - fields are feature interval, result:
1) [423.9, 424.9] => -0.19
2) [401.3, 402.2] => -0.47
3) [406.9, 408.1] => -0.48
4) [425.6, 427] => -0.21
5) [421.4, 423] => -0.33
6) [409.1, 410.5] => -0.41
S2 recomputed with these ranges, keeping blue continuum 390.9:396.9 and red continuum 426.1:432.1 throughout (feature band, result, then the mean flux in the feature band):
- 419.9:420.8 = -0.227 nm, 12.2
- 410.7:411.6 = -0.335 nm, 12.4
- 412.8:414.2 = -0.464 nm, 12.3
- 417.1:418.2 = -0.325 nm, 12.3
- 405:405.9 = -0.337 nm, 11.8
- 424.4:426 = -0.221 nm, 11.5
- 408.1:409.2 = -0.479 nm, 12.7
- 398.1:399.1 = -0.416 nm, 11.4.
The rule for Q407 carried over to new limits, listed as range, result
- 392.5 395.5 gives 1.951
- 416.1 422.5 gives 10.97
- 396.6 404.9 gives 2.535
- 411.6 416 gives 11.14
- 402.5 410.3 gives 9.182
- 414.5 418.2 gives 11.35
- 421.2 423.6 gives 9.677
